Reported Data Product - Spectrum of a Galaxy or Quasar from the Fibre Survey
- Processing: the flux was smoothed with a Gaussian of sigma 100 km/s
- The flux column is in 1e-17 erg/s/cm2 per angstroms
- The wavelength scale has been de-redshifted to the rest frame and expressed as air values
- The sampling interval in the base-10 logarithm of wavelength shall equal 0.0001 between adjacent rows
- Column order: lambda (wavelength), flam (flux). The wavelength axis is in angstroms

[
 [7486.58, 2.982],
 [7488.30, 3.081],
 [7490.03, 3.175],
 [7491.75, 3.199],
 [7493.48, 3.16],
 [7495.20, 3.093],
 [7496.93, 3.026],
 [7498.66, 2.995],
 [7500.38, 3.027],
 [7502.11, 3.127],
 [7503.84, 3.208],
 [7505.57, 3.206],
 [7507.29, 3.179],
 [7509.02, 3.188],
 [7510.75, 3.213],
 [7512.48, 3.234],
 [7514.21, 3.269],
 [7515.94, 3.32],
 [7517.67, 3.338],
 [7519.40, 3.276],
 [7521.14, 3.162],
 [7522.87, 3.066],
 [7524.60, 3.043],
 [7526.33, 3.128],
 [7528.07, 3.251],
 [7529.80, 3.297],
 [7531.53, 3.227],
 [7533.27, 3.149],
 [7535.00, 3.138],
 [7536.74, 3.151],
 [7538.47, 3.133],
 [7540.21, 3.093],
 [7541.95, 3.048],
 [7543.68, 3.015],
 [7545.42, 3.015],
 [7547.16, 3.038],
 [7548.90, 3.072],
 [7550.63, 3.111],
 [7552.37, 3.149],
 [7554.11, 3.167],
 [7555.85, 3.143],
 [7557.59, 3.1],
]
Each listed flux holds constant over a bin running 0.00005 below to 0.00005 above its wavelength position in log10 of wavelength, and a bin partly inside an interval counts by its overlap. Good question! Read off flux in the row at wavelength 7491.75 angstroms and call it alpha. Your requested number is 3.199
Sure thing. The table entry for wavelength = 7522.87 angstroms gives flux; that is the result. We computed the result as 3.066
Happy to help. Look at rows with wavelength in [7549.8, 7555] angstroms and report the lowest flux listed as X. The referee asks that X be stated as 3.111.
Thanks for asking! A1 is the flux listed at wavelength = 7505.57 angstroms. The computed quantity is 3.206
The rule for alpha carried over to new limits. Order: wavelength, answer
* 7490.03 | 3.175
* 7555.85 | 3.143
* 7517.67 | 3.338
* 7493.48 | 3.16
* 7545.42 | 3.015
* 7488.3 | 3.081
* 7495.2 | 3.093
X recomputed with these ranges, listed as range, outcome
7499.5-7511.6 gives 3.027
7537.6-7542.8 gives 3.048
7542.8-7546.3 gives 3.015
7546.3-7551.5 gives 3.038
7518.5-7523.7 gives 3.066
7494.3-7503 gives 2.995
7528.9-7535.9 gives 3.138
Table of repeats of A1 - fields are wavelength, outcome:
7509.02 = 3.188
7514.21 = 3.269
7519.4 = 3.276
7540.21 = 3.093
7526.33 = 3.128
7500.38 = 3.027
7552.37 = 3.149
